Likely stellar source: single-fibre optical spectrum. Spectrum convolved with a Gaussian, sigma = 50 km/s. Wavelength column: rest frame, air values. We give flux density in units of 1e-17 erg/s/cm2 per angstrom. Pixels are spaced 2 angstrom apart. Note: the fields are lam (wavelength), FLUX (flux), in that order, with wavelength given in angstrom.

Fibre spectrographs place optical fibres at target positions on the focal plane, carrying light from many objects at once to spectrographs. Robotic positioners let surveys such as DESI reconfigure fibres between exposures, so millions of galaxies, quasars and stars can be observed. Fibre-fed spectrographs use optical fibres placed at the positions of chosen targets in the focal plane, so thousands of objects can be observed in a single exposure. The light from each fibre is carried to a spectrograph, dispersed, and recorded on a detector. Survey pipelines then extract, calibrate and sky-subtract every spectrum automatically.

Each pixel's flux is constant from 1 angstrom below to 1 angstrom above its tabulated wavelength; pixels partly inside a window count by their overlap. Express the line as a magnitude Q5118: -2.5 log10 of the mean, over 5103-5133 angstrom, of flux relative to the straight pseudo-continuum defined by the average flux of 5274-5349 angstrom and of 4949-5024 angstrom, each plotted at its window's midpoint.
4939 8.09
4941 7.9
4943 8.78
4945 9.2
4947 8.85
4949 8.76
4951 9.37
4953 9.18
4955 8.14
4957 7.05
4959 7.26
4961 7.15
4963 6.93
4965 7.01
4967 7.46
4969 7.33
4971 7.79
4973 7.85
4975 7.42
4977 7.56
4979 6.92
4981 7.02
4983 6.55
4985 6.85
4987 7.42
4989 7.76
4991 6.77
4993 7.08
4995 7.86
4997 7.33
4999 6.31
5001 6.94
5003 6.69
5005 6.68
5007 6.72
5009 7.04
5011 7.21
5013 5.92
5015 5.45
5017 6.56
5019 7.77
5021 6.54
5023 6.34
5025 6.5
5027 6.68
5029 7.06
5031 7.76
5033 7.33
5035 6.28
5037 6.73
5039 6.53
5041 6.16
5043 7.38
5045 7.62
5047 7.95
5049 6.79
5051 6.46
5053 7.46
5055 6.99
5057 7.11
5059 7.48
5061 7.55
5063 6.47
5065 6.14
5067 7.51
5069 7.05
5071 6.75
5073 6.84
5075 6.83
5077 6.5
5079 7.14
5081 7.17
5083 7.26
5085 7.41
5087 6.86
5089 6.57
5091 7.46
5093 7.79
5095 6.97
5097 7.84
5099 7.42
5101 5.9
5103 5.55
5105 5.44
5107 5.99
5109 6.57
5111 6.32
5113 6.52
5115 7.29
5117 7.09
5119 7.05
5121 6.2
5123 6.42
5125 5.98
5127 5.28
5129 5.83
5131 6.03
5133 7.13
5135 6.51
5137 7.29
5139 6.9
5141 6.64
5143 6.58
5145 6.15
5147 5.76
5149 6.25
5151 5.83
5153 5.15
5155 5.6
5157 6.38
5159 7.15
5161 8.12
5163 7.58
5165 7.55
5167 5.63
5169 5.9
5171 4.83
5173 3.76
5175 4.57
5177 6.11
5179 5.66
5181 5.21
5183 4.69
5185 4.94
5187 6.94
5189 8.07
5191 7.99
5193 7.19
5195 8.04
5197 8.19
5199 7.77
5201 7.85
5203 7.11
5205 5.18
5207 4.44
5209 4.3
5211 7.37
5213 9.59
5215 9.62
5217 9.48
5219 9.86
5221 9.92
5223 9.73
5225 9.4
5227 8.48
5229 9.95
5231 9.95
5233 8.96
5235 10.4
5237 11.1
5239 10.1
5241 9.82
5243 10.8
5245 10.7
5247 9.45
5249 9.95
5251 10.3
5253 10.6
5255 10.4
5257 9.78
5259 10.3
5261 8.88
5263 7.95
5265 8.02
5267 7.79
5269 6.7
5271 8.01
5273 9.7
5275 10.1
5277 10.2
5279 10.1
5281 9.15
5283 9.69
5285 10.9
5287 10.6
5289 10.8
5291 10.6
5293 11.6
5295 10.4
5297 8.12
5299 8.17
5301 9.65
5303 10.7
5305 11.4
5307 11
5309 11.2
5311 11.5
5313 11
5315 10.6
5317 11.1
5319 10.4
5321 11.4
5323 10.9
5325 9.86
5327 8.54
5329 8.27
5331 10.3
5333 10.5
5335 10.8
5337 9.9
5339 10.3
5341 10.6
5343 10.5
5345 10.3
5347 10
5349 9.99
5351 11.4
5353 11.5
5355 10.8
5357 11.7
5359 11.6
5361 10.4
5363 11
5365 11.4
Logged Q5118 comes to 0.32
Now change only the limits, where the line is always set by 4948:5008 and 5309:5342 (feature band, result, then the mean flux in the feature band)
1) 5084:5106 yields 0.22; 6.84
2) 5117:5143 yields 0.32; 6.47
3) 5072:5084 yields 0.18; 6.96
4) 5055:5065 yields 0.15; 7.03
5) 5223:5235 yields 0.01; 9.47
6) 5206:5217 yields 0.28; 7.28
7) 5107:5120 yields 0.26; 6.74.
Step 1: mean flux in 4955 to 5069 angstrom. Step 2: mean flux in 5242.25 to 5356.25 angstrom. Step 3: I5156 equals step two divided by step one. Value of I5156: 1.44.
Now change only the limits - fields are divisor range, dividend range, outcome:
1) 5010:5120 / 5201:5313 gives 1.38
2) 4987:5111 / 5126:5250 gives 1.07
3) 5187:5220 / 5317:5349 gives 1.34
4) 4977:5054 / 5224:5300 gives 1.40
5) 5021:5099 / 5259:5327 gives 1.41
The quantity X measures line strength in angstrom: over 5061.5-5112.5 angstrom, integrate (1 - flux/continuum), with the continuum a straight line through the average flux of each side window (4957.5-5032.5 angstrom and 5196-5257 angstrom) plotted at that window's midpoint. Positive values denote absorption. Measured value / 6.7 angstrom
